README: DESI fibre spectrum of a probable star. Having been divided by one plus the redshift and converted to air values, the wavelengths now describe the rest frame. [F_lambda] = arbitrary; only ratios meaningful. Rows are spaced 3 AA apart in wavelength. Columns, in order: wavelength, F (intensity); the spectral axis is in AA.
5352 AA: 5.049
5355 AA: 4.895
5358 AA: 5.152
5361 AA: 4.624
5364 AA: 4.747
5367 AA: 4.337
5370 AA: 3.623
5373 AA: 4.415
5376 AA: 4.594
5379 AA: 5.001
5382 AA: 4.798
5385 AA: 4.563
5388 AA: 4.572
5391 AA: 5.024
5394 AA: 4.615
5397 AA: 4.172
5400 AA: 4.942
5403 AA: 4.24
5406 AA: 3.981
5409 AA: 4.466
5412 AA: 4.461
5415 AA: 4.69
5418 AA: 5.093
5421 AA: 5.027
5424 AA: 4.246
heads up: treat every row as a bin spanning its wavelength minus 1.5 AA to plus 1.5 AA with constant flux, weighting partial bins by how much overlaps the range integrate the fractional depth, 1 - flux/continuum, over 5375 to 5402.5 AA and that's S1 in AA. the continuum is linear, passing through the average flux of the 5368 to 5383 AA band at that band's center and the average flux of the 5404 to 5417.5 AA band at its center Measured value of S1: -1.4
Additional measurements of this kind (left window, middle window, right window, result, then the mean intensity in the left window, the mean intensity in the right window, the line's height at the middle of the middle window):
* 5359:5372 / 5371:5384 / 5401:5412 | -0.9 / 4.37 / 4.29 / 4.35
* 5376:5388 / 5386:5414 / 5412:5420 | 1.6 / 4.74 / 4.82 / 4.78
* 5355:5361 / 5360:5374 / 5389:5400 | 1.6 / 4.96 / 4.65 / 4.88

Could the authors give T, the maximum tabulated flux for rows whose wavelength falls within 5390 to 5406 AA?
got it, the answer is 5.024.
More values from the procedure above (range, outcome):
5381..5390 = 4.798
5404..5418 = 5.093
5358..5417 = 5.152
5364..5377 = 4.747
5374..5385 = 5.001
